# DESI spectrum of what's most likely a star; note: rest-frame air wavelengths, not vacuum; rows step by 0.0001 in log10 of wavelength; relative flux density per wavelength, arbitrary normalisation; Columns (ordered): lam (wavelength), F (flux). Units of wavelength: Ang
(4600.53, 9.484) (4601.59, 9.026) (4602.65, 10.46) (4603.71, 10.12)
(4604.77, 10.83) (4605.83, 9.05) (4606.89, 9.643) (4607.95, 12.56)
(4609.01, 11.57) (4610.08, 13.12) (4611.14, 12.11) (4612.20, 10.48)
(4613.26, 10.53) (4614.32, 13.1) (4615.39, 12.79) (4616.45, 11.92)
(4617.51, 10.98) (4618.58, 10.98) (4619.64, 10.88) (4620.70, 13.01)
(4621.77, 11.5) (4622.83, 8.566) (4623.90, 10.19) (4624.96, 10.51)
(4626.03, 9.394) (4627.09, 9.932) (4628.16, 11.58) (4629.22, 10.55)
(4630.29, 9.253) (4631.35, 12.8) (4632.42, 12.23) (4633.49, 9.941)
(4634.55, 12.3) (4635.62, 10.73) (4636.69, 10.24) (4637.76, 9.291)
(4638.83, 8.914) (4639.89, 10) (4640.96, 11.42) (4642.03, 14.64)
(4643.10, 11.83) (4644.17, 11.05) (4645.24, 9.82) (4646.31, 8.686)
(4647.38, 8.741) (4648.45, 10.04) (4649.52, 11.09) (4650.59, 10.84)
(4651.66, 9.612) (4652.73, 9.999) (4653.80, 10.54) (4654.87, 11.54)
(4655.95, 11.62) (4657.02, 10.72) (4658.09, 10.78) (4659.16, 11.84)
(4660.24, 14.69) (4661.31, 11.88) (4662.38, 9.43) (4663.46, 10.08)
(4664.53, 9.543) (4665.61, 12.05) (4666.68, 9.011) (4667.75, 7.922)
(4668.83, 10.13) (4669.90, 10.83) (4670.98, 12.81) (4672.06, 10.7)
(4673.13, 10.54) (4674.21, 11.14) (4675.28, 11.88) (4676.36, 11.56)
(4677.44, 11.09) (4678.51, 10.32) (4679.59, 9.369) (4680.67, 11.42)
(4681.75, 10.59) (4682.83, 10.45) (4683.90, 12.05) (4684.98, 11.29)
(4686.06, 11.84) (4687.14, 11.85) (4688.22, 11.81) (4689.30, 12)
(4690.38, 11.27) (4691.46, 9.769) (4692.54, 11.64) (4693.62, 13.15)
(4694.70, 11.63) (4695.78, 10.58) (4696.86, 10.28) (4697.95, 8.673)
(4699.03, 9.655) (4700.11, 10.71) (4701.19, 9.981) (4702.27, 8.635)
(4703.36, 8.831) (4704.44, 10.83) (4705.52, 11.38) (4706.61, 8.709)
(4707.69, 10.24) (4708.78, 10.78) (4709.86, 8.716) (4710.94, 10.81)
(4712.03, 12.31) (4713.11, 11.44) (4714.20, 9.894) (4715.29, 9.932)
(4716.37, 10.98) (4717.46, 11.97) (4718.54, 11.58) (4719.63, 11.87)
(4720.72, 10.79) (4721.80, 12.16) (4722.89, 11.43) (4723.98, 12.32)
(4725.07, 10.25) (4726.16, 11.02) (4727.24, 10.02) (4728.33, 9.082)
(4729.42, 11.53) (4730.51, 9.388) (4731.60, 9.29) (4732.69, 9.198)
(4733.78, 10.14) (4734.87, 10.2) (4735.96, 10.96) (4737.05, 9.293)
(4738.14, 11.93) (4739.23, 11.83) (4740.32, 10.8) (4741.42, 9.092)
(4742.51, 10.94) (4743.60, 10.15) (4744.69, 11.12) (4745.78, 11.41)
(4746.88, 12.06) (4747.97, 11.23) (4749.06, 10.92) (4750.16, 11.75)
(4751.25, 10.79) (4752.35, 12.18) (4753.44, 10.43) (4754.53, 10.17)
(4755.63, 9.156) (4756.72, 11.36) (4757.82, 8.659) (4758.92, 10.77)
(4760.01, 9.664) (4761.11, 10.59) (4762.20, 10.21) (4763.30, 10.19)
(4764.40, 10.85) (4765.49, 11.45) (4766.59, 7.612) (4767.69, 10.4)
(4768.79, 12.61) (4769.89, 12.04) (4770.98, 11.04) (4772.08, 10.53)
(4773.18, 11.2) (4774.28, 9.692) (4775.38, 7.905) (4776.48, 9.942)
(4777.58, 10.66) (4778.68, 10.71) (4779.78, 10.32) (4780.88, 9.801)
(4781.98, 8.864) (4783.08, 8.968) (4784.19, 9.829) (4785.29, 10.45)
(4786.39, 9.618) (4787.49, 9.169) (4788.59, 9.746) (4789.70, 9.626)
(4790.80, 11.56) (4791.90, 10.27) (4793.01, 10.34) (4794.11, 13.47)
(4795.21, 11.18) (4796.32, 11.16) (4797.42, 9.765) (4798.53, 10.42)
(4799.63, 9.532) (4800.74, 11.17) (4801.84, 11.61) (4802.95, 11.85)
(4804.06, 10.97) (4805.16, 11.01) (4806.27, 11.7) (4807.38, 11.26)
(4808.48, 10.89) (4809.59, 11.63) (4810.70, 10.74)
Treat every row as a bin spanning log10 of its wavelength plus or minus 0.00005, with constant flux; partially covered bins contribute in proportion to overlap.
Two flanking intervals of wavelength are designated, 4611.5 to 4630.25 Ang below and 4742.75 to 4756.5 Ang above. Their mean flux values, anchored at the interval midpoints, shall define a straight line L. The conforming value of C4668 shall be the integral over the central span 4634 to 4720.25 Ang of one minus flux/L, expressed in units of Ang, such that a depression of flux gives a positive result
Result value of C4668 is 1.58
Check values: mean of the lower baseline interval 11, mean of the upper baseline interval 11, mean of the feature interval 10.8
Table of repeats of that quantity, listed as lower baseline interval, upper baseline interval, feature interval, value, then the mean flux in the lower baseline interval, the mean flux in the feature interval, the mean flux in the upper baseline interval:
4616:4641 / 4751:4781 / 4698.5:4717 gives 0.5 Ang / 10.7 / 10.2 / 10.4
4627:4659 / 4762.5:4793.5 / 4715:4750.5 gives -1.5 Ang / 10.7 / 10.8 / 10.2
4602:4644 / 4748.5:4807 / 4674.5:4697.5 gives -0.9 Ang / 11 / 11.2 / 10.5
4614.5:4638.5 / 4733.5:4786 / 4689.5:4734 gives 0.2 Ang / 10.9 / 10.6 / 10.5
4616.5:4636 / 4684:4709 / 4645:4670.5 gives 0.7 Ang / 10.9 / 10.5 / 10.7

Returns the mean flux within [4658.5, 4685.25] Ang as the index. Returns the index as 10.9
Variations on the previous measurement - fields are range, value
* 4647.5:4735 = 10.7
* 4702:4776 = 10.6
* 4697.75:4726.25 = 10.6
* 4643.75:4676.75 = 10.7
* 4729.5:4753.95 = 10.7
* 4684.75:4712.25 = 10.6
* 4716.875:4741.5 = 10.7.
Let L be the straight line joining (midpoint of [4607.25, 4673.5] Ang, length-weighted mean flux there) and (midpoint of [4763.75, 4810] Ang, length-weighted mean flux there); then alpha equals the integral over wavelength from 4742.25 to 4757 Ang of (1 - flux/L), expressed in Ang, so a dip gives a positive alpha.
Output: -0.5 Ang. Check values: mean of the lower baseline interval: 10.9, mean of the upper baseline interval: 10.5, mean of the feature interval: 11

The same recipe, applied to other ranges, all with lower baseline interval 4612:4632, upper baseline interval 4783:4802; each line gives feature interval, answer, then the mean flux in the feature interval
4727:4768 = 0.6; 10.4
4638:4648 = 0.4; 10.5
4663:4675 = 0.4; 10.5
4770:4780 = 0.2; 10.3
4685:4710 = 0.4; 10.6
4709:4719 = -0.1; 10.8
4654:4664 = -0.4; 11.4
